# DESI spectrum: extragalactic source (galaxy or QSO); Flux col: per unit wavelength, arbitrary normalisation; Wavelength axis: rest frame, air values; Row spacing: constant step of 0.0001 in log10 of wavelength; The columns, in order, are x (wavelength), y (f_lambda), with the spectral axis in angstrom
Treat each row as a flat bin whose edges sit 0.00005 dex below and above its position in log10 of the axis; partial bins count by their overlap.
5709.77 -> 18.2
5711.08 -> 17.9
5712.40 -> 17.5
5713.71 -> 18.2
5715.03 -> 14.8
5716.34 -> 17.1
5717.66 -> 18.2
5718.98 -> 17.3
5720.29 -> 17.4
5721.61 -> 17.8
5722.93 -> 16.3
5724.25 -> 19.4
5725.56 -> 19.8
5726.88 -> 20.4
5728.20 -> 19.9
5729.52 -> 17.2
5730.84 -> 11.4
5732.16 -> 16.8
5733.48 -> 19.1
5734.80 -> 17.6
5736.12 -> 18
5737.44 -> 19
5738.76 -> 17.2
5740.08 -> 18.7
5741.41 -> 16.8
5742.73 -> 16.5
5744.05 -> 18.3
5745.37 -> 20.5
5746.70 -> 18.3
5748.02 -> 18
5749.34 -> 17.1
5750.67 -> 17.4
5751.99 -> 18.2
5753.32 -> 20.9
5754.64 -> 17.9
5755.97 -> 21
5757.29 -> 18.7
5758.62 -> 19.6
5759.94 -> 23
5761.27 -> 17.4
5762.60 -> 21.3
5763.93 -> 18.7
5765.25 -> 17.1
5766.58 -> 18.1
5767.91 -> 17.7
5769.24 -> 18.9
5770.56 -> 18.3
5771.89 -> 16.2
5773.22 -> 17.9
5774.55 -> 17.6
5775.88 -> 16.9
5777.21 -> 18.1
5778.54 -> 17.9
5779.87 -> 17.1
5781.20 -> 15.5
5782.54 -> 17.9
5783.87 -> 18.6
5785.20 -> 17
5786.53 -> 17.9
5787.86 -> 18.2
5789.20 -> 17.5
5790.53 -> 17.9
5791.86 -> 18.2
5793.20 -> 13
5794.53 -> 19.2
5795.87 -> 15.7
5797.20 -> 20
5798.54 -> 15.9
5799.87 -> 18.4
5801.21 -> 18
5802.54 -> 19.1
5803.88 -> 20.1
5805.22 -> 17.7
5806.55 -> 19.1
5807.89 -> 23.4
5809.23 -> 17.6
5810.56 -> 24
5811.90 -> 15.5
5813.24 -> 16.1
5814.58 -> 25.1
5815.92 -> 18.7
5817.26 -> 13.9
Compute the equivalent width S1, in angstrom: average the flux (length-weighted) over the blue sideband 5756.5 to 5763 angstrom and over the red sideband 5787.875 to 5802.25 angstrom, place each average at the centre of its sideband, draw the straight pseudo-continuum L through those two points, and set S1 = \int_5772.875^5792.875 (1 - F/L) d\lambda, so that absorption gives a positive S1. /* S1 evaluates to 0.9 angstrom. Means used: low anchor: 20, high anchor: 17.5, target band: 17.5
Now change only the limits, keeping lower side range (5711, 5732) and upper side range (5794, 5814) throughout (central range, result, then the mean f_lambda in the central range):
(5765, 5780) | 0.45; 17.7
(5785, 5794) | 0.65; 17.1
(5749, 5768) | -1.03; 19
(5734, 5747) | -0.23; 18.1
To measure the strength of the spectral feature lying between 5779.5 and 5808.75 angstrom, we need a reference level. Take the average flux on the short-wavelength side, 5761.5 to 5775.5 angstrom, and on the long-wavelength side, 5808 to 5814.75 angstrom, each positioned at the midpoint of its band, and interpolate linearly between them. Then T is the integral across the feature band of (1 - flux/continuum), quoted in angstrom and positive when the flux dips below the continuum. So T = 1.6 angstrom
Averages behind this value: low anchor 18.1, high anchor 19.6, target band 18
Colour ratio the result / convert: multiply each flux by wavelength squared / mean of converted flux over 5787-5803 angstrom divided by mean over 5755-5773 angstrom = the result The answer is 0.94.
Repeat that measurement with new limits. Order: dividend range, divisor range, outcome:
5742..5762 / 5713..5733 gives 1.09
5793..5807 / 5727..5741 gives 1.05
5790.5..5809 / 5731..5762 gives 1.01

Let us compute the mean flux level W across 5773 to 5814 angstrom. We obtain 18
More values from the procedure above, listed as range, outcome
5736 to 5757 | 18.4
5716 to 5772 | 18.3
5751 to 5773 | 18.9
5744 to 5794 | 18.2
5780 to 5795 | 17.3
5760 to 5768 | 18.8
